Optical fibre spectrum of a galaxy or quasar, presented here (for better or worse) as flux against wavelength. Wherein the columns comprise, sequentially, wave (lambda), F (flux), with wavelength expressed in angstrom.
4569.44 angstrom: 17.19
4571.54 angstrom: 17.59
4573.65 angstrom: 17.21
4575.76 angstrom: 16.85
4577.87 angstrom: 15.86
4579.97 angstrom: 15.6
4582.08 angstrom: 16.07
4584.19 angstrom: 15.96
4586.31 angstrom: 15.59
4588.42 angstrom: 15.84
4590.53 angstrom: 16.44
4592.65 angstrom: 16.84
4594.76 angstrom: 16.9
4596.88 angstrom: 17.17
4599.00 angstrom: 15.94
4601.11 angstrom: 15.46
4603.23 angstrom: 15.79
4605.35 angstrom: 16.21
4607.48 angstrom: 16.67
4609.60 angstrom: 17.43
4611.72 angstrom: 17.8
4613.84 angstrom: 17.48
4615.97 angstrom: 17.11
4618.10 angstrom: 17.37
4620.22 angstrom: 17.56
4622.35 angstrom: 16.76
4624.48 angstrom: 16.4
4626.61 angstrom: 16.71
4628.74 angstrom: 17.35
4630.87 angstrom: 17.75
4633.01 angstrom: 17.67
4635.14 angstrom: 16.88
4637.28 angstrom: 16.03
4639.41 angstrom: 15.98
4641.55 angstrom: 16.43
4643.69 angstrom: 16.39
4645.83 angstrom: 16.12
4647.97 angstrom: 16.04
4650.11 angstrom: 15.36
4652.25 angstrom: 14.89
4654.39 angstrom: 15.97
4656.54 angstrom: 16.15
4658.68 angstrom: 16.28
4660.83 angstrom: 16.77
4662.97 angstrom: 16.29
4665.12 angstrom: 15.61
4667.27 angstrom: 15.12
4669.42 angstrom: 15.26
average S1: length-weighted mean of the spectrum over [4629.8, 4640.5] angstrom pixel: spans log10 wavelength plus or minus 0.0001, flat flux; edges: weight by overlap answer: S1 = 16.9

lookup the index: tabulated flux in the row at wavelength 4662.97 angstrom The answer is 16.29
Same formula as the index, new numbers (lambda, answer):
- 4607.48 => 16.67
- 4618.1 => 17.37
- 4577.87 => 15.86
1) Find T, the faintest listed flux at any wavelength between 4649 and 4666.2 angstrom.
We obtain 14.89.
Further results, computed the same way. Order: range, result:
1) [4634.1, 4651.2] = 15.36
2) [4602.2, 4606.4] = 15.79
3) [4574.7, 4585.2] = 15.6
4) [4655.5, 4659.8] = 16.15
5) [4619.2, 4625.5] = 16.4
